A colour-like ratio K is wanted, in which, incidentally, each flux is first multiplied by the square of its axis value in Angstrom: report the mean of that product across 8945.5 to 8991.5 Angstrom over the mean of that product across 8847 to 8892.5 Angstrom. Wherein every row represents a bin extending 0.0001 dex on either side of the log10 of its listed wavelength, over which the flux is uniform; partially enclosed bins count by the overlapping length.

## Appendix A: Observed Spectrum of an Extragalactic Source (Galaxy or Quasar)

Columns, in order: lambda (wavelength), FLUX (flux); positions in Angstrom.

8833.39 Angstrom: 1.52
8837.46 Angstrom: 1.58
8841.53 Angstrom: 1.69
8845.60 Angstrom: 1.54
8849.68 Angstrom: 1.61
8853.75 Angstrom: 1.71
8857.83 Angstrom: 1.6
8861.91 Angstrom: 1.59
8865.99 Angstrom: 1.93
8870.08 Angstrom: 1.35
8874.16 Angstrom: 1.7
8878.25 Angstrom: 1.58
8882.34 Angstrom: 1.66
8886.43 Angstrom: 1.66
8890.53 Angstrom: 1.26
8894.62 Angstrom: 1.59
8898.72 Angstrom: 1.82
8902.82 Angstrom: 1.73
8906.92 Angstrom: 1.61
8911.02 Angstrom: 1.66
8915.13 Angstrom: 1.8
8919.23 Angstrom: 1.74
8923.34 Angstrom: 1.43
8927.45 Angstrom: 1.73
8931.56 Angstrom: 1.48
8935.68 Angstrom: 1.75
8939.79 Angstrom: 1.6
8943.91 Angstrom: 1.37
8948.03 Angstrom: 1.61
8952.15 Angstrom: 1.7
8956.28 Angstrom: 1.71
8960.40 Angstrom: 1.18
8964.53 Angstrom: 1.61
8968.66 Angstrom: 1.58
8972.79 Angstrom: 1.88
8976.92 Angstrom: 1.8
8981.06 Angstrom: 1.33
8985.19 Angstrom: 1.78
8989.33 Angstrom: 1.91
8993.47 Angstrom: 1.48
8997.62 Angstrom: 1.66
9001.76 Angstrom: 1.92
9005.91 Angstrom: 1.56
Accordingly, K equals 1.05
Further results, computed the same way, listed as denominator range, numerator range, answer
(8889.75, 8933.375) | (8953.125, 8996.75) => 1.01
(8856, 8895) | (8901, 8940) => 1.05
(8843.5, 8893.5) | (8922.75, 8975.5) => 1.02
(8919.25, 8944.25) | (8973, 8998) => 1.07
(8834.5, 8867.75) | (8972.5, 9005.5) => 1.06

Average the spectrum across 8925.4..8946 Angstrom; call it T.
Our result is 1.59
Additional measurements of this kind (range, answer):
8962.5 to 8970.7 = 1.59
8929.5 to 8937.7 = 1.61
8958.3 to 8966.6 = 1.4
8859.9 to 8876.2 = 1.64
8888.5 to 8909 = 1.6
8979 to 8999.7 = 1.63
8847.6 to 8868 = 1.69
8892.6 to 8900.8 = 1.7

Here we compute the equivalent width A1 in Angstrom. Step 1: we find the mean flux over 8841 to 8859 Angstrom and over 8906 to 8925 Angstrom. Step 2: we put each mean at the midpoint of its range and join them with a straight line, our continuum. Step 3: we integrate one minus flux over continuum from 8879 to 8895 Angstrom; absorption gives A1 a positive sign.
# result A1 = 1.0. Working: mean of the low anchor 1.63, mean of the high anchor 1.65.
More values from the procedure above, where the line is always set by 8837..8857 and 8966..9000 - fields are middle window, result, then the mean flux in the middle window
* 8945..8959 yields 0.3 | 1.63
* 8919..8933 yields 0.6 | 1.58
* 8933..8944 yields 0.4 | 1.6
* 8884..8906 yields 0.4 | 1.61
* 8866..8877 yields 0.2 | 1.6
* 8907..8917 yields -0.3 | 1.7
